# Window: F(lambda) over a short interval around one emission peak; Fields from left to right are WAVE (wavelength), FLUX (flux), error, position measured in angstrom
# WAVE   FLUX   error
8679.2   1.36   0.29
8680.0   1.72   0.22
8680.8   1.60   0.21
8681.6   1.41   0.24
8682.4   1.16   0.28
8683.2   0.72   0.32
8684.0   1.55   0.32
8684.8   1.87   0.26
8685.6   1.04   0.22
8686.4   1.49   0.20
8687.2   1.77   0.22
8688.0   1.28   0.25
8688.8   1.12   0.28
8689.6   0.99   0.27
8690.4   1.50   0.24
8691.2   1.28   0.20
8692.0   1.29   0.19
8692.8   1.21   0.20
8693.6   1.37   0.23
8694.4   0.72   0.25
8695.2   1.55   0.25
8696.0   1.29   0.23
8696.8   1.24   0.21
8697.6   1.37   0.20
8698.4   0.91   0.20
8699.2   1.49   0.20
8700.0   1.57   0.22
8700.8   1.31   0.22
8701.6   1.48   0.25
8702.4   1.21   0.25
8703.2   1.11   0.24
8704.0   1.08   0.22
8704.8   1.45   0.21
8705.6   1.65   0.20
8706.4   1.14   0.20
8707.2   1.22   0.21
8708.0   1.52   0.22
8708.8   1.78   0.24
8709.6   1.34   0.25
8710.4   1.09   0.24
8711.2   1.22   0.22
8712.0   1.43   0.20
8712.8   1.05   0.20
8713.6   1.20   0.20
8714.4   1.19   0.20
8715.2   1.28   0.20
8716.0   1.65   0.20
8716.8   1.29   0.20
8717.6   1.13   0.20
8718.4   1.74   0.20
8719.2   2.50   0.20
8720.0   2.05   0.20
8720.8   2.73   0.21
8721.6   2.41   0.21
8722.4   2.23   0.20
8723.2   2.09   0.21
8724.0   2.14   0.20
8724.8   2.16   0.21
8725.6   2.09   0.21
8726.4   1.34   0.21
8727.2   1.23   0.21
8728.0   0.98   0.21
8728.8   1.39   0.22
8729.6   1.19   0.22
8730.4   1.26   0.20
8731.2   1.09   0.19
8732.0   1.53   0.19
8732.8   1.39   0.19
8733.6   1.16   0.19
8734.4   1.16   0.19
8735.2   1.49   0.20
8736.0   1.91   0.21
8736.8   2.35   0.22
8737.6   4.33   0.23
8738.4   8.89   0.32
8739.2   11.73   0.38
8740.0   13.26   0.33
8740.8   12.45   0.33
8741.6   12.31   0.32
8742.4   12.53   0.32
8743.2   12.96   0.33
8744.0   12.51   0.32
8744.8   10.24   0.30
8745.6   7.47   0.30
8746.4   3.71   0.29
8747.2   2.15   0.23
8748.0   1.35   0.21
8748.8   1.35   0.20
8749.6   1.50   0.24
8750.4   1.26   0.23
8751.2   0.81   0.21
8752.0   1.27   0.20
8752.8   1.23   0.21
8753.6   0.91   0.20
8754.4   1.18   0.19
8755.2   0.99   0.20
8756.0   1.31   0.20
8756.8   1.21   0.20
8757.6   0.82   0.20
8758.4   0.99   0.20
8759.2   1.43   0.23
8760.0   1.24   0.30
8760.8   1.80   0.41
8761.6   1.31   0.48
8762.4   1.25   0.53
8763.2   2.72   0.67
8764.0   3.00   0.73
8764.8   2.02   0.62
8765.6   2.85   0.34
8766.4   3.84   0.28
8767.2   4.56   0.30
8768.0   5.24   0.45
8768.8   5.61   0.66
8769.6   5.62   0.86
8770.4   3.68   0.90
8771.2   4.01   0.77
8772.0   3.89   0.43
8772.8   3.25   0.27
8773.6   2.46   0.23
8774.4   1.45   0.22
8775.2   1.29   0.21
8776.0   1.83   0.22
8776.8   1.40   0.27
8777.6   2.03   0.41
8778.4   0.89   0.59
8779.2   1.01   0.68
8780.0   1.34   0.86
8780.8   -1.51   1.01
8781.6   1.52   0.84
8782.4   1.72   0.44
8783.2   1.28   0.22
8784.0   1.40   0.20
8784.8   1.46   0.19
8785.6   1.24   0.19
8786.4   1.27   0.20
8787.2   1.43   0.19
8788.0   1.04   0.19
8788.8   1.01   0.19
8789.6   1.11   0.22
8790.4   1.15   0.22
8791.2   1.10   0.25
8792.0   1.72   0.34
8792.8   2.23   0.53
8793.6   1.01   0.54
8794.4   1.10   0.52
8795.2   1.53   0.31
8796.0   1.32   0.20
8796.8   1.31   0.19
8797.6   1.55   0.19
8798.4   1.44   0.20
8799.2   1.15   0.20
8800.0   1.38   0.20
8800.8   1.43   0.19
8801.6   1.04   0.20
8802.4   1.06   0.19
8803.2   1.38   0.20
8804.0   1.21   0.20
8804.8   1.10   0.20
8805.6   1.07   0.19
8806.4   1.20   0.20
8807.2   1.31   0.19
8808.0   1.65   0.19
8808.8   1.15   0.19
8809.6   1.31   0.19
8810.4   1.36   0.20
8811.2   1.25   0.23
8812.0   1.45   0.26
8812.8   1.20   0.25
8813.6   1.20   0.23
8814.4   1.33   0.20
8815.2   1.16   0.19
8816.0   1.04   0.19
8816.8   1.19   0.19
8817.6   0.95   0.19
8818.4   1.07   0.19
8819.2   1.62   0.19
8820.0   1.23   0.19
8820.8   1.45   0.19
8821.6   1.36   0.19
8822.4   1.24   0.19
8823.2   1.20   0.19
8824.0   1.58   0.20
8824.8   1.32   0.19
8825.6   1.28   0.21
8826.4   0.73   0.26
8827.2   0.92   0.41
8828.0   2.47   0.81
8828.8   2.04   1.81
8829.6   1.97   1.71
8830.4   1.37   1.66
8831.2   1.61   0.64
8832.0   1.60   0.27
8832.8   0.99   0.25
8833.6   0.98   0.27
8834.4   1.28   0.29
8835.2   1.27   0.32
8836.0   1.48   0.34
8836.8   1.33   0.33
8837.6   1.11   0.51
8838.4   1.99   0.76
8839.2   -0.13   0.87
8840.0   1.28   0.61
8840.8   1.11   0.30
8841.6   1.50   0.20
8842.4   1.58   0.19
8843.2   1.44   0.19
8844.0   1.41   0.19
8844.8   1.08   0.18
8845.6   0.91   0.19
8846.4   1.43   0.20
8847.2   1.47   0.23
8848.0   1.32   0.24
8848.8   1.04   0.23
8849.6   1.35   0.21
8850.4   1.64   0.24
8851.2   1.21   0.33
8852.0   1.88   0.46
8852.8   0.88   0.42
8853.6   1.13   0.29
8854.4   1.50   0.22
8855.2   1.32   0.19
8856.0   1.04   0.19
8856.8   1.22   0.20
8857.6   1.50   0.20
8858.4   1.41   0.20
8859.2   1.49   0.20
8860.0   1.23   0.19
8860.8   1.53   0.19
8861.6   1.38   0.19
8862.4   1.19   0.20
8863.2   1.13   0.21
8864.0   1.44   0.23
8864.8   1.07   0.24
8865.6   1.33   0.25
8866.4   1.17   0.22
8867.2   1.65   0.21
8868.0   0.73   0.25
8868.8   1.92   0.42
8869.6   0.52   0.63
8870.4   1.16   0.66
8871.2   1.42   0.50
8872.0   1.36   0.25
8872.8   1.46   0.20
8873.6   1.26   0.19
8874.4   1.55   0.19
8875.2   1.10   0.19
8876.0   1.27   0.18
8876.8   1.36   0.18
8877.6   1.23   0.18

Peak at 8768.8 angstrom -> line [N II]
